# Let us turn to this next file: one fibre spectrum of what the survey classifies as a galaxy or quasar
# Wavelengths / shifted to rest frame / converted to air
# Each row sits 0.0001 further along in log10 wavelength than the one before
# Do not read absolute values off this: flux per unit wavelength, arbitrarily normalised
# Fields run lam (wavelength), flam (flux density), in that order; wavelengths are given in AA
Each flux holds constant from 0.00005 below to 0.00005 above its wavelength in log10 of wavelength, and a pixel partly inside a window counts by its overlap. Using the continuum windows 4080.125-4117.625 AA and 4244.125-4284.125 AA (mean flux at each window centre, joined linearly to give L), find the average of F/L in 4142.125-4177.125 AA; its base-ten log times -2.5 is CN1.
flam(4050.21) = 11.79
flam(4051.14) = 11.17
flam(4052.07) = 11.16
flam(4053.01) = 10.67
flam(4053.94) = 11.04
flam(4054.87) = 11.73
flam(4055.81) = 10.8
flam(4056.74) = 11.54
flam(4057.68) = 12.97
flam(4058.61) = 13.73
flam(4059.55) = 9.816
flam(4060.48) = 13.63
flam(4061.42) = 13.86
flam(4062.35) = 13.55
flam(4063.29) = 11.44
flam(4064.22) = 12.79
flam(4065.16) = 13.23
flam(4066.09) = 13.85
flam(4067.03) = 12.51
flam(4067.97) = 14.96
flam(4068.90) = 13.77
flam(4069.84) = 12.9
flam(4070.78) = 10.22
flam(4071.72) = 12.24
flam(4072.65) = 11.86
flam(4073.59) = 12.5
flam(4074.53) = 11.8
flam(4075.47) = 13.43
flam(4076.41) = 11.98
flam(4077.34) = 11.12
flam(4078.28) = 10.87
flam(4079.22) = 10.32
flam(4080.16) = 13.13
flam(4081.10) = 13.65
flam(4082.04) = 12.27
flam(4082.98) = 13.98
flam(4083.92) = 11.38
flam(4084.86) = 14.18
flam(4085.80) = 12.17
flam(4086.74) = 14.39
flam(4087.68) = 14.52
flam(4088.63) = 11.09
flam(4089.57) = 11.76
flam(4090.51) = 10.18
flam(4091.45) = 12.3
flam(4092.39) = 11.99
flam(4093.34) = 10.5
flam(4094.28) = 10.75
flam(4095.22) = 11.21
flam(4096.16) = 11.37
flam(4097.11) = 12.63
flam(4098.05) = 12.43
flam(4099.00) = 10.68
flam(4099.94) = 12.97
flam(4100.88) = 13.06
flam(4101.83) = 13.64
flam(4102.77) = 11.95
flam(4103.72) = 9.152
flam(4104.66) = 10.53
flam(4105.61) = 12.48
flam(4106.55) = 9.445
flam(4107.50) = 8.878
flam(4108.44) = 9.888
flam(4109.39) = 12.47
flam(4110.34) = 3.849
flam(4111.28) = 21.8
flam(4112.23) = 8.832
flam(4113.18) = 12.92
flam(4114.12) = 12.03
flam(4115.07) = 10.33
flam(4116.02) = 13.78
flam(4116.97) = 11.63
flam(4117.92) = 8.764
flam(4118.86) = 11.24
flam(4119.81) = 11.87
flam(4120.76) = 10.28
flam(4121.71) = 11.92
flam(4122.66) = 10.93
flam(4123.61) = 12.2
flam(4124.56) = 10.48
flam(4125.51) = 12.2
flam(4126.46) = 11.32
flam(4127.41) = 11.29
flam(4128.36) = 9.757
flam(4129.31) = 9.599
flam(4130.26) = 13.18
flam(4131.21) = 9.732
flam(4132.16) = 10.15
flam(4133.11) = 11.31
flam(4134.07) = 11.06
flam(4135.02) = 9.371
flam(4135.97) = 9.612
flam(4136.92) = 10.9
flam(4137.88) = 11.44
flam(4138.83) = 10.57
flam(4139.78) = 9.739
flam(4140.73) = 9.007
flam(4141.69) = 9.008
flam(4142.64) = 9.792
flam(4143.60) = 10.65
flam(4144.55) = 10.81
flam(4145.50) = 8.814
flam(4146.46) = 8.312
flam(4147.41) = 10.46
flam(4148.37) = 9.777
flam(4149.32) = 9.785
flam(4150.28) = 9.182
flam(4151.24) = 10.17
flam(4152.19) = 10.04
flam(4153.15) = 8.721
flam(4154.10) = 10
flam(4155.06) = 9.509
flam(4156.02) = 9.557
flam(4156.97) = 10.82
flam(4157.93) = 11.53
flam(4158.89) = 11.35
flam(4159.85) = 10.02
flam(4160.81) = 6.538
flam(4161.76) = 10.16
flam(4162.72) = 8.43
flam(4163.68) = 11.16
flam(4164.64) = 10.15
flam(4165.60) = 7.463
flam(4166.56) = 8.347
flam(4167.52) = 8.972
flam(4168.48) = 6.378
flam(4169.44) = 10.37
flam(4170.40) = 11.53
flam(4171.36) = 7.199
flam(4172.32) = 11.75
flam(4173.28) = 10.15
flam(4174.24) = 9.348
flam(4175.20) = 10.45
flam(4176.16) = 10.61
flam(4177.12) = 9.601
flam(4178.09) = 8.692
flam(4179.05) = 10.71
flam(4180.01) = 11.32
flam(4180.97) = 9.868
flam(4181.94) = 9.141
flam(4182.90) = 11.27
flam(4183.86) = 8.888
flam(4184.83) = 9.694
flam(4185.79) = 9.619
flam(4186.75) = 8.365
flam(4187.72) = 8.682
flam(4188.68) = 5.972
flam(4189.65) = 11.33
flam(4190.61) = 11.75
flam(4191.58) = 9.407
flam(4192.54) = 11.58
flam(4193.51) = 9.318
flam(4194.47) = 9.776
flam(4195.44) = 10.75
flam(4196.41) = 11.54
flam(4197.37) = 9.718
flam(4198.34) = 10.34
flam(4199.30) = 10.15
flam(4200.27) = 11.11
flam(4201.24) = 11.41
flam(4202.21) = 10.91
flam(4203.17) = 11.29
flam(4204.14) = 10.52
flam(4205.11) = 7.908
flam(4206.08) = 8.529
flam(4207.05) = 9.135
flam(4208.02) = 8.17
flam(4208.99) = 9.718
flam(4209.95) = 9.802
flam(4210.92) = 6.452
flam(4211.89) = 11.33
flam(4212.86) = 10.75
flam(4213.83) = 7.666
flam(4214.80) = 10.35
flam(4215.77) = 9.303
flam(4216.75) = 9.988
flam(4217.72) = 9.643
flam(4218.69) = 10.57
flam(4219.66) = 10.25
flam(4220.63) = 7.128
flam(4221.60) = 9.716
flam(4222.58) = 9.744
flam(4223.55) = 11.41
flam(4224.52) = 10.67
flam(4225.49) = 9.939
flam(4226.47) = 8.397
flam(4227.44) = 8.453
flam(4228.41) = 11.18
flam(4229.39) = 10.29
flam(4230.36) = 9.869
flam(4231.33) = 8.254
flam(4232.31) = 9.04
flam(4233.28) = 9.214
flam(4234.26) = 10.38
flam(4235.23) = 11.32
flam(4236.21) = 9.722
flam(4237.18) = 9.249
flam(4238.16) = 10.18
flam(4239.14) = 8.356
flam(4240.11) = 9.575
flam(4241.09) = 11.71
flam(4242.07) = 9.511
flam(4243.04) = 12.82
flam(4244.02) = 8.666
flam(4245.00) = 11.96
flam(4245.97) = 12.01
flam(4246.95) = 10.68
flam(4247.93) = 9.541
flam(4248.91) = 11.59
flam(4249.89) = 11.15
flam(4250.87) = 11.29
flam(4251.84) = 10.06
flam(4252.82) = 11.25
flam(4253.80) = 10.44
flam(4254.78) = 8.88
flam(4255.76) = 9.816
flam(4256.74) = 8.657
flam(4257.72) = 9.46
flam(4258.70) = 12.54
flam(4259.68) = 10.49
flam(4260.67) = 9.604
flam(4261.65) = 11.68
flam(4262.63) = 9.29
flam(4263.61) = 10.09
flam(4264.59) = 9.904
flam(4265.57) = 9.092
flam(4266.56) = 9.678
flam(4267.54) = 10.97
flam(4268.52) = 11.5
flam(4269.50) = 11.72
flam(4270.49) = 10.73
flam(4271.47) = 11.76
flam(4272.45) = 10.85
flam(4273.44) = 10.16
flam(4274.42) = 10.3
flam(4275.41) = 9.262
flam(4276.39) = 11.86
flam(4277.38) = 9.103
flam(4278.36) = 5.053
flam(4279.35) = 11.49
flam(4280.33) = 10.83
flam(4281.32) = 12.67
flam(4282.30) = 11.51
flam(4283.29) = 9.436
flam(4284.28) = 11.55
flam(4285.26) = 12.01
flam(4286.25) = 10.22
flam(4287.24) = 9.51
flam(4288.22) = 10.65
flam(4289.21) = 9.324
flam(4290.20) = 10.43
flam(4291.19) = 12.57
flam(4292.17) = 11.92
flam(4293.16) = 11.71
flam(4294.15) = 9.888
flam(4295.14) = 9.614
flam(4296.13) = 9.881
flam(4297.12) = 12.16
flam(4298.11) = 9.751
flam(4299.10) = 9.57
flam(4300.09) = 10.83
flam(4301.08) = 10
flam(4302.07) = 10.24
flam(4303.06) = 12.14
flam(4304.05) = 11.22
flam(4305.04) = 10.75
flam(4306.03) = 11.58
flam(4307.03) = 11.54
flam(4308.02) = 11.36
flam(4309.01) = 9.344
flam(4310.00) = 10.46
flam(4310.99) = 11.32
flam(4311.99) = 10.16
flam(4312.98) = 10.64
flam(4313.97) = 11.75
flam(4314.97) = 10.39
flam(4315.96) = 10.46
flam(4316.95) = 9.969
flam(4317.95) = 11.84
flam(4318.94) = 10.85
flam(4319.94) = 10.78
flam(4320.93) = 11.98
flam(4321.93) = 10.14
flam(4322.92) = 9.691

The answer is 0.17 mag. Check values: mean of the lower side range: 11.9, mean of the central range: 9.67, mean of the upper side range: 10.4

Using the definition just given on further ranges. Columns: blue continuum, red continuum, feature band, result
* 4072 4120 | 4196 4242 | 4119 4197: 0.08 mag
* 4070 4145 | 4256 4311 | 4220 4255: 0.07 mag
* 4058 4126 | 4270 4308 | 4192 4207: 0.10 mag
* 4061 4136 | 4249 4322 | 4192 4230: 0.12 mag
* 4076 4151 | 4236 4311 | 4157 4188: 0.14 mag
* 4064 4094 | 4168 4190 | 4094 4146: 0.02 mag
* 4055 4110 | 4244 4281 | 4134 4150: 0.16 mag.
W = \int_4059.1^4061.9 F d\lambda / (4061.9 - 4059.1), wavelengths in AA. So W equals 12.5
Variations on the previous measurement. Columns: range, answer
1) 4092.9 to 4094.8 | 10.7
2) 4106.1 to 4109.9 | 10.1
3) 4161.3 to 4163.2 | 9.27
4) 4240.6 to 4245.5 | 10.9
